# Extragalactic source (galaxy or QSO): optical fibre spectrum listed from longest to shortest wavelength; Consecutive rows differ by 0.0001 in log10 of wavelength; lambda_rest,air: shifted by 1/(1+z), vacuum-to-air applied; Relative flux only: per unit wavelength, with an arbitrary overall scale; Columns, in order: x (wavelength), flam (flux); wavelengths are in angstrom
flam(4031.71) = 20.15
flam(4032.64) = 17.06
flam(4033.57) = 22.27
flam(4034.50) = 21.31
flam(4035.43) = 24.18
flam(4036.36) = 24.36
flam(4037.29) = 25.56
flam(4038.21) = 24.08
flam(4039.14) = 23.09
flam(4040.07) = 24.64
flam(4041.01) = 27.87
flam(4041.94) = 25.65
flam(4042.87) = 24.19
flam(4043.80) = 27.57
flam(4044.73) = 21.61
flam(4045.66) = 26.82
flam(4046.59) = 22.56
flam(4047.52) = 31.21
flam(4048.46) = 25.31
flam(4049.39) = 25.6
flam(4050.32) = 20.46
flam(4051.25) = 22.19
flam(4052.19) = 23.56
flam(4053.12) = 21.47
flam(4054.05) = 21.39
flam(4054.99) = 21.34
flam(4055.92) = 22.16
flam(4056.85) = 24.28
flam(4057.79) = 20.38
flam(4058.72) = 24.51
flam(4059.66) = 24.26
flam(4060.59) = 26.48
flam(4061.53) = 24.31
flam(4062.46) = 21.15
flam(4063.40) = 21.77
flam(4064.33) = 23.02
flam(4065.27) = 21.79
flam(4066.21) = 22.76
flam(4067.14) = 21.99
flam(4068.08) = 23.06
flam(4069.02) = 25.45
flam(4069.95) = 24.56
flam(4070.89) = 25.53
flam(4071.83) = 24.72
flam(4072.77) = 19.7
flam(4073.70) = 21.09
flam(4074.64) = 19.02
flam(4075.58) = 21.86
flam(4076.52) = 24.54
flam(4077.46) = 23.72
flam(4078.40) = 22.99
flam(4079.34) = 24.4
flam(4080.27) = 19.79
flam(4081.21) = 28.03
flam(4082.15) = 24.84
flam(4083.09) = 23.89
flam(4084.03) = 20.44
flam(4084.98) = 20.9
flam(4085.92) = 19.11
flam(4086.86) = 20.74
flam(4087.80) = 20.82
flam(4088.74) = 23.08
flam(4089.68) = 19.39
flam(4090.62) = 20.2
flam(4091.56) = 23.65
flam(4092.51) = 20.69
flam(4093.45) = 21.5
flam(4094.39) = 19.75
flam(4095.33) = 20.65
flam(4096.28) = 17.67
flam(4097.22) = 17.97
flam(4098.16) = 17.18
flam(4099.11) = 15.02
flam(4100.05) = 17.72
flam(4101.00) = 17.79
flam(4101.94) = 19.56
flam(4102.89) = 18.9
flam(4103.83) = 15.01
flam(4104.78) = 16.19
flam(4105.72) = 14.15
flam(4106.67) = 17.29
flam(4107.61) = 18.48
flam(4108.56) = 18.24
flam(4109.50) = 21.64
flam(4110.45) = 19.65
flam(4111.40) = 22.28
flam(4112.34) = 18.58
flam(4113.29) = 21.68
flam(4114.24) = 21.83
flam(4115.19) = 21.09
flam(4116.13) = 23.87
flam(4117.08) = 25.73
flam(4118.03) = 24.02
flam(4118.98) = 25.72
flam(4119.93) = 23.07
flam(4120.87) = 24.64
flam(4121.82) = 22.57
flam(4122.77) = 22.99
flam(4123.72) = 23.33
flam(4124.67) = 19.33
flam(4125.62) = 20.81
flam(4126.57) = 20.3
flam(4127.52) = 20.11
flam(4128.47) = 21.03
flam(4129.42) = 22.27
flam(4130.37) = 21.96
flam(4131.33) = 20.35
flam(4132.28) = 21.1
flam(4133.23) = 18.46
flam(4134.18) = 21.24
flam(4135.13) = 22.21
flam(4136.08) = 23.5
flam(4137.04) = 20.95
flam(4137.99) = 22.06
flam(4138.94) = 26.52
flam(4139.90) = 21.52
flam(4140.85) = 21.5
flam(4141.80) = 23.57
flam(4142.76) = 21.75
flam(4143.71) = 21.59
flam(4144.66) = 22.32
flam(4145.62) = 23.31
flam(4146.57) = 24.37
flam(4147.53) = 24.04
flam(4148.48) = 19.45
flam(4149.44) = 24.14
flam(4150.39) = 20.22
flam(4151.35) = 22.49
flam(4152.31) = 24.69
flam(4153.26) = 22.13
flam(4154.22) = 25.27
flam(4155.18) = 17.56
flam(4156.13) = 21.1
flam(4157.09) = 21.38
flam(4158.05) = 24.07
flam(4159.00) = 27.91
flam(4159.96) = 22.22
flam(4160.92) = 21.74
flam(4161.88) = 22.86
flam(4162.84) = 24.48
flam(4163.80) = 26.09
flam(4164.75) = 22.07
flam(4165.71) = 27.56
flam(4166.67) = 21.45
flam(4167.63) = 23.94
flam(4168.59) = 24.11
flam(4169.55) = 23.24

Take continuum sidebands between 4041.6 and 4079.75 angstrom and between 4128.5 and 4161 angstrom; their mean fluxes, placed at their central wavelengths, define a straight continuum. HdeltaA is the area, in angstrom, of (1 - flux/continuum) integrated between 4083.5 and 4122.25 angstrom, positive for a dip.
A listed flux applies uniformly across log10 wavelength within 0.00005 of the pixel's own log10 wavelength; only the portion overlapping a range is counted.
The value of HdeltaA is 4.5 angstrom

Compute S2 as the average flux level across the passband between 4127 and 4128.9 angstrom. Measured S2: 20.6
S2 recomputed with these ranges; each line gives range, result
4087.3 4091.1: 20.9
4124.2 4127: 20.1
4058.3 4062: 24.9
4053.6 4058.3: 21.9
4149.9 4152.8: 22.5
